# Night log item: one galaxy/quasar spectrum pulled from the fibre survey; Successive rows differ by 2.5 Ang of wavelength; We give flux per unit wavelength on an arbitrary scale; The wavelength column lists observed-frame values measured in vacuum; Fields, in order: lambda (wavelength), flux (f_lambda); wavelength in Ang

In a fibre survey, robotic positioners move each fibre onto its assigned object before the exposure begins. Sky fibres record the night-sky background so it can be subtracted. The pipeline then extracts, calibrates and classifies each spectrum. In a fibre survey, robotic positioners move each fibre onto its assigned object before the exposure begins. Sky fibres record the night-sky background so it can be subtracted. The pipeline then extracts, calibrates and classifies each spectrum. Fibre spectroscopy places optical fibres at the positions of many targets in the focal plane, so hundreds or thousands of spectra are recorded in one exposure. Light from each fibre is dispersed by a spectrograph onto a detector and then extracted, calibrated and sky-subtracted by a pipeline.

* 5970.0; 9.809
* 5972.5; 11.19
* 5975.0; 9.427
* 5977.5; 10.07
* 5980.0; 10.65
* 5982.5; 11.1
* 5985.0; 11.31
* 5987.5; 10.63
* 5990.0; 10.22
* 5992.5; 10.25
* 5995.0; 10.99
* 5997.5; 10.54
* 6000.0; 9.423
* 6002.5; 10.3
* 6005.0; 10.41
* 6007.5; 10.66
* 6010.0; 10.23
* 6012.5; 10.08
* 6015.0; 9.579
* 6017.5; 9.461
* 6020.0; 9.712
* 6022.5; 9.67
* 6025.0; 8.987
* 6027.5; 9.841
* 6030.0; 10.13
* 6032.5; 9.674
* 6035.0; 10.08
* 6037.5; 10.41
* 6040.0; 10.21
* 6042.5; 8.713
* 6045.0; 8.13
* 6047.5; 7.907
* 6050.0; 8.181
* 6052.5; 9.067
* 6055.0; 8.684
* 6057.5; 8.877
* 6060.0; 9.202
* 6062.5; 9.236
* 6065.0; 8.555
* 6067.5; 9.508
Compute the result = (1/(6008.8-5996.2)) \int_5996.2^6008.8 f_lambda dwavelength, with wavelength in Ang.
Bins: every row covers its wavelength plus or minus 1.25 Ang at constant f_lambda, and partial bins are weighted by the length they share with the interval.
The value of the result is 10.3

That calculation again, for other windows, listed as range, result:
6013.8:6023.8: 9.6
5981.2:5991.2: 10.8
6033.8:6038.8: 10.2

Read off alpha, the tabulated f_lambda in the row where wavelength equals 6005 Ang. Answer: 10.41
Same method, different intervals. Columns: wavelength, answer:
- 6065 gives 8.555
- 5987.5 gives 10.63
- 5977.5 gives 10.07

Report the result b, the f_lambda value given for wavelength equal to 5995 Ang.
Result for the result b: 10.99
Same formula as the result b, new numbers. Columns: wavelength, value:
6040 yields 10.21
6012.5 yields 10.08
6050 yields 8.181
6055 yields 8.684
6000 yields 9.423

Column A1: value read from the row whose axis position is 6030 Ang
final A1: 10.13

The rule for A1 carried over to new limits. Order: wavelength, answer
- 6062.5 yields 9.236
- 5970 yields 9.809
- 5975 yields 9.427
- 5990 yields 10.22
